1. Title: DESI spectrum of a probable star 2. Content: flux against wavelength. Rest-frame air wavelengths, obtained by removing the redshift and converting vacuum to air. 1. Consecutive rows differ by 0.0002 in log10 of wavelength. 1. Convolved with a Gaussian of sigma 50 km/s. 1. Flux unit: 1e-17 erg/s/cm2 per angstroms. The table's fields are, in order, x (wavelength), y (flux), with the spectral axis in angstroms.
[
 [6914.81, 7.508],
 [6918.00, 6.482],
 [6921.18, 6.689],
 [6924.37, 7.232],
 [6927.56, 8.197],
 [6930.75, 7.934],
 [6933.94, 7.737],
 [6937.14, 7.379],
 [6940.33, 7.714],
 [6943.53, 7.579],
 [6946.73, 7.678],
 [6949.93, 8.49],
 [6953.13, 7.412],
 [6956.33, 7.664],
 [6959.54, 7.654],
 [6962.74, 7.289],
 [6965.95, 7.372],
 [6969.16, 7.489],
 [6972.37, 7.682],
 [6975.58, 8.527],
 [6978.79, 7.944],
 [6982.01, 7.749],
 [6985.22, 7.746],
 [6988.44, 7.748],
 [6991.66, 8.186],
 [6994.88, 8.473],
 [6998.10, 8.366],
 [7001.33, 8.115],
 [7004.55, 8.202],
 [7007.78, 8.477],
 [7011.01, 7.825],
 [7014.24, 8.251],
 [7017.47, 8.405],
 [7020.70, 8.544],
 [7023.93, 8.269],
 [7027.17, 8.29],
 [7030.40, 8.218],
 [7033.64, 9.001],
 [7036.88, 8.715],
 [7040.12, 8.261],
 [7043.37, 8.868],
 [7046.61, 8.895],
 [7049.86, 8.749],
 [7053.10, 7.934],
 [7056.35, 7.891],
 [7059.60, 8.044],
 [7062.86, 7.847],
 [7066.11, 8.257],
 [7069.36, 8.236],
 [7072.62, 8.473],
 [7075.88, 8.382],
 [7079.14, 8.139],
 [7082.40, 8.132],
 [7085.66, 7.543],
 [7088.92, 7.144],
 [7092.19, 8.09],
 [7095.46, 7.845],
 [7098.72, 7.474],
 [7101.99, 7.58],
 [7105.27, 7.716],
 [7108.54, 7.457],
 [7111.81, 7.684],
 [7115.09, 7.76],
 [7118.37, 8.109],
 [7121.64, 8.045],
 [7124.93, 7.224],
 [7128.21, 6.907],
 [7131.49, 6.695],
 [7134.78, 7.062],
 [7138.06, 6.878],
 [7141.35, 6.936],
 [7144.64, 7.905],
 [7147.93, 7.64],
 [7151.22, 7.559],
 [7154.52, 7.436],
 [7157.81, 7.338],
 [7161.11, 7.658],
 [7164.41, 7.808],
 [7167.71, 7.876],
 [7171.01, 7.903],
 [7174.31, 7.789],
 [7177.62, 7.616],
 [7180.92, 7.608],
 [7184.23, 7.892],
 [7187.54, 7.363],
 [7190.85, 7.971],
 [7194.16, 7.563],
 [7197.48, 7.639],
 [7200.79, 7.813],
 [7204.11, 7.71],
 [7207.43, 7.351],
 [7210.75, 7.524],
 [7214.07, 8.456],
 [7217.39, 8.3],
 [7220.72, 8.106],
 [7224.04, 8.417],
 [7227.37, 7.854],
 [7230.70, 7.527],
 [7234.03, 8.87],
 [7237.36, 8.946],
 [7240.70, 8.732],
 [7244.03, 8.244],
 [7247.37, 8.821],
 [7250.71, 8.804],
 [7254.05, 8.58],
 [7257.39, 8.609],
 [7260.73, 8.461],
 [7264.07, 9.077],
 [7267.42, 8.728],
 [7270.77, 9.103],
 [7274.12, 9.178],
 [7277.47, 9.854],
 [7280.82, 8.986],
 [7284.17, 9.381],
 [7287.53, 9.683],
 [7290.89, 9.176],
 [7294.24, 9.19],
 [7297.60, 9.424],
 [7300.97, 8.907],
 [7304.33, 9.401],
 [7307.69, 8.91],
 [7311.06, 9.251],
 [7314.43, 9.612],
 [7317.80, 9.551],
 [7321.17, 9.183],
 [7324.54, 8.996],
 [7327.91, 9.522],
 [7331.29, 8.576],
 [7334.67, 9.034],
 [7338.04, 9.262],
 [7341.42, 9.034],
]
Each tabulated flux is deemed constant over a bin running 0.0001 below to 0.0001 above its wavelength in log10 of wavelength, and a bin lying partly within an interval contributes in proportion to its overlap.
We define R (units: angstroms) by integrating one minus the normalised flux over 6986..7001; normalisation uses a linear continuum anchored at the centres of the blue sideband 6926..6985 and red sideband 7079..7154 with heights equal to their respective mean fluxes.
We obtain -0.9 angstroms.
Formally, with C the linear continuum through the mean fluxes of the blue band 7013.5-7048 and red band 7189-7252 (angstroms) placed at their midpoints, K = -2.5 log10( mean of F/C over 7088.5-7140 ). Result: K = 0.120 mag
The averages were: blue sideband 8.53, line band 7.48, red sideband 8.13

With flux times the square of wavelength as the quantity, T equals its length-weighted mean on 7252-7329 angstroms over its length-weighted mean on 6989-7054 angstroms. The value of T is 1.2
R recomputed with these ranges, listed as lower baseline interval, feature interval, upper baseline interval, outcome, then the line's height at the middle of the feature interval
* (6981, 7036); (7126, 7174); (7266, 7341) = 7.2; 8.71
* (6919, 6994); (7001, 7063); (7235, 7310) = -2.7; 8.01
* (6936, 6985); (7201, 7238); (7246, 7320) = 3.3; 8.85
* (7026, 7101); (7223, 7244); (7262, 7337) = 1.3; 8.92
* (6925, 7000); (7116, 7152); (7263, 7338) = 4.9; 8.53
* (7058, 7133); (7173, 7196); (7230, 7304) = 1.9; 8.38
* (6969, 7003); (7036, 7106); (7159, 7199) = -1.8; 7.89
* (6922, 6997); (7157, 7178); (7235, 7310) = 2.1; 8.59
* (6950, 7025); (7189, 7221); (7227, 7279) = 2.9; 8.6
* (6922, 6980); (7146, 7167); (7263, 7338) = 2.5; 8.59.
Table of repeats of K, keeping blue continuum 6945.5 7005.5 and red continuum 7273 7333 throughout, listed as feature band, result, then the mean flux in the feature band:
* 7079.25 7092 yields 0.08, 7.73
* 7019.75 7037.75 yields -0.05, 8.5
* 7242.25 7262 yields 0.06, 8.59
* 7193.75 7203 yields 0.15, 7.69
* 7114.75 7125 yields 0.08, 7.87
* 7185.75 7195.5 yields 0.15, 7.64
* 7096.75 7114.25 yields 0.11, 7.6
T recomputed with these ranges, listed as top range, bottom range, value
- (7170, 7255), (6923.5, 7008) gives 1.10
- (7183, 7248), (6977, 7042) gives 1.03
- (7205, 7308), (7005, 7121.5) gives 1.13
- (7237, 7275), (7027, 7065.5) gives 1.11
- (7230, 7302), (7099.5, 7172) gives 1.24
